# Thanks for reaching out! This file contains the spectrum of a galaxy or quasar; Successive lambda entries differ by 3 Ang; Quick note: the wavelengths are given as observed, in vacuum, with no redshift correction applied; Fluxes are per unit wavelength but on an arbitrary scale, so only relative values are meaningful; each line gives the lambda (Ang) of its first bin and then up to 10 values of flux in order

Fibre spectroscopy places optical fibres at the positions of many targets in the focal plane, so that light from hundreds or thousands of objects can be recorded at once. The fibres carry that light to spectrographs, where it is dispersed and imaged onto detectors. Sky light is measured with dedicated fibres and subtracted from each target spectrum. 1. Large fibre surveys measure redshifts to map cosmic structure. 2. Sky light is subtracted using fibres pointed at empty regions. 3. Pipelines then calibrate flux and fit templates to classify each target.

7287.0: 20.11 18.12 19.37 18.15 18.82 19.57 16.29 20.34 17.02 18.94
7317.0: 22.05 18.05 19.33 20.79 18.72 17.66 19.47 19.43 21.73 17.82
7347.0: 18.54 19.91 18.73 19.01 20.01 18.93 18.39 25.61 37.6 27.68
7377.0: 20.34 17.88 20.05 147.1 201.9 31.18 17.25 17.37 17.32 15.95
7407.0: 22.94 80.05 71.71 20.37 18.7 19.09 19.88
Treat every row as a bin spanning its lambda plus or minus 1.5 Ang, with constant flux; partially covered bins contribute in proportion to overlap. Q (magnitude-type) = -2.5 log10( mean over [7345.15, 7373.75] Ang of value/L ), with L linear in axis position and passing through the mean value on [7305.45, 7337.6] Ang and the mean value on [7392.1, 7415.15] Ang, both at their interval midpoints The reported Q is 0.19 mag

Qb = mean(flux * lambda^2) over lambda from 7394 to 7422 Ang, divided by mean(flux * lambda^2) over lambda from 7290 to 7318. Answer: 1.69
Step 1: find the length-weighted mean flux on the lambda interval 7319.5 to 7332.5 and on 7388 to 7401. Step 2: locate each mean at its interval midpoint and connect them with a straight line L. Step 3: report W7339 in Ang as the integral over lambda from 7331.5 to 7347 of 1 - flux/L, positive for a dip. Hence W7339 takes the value 4.0 Ang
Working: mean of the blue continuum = 19.1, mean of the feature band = 19.3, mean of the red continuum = 56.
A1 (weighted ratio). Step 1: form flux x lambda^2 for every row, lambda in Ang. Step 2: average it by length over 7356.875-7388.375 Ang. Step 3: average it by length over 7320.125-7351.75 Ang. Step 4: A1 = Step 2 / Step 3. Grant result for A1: 2.1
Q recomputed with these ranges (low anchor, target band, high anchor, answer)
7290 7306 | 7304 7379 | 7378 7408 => 0.49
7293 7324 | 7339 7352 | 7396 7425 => 0.19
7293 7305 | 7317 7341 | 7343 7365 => -0.03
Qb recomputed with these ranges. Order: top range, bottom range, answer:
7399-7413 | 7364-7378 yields 1.44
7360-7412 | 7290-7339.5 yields 2.34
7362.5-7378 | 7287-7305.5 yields 1.40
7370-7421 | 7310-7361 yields 2.43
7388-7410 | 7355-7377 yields 1.91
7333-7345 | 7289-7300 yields 1.07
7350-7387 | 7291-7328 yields 1.63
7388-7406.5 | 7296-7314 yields 2.48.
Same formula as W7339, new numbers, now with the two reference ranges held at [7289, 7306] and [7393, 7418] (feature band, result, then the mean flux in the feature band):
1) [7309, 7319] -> 0.63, 19.3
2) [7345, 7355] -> 2.49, 19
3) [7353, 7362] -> 2.40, 19.3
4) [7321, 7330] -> 1.03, 19.6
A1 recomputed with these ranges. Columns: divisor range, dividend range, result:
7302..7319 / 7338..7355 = 1.03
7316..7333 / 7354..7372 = 1.18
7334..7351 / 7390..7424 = 1.70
